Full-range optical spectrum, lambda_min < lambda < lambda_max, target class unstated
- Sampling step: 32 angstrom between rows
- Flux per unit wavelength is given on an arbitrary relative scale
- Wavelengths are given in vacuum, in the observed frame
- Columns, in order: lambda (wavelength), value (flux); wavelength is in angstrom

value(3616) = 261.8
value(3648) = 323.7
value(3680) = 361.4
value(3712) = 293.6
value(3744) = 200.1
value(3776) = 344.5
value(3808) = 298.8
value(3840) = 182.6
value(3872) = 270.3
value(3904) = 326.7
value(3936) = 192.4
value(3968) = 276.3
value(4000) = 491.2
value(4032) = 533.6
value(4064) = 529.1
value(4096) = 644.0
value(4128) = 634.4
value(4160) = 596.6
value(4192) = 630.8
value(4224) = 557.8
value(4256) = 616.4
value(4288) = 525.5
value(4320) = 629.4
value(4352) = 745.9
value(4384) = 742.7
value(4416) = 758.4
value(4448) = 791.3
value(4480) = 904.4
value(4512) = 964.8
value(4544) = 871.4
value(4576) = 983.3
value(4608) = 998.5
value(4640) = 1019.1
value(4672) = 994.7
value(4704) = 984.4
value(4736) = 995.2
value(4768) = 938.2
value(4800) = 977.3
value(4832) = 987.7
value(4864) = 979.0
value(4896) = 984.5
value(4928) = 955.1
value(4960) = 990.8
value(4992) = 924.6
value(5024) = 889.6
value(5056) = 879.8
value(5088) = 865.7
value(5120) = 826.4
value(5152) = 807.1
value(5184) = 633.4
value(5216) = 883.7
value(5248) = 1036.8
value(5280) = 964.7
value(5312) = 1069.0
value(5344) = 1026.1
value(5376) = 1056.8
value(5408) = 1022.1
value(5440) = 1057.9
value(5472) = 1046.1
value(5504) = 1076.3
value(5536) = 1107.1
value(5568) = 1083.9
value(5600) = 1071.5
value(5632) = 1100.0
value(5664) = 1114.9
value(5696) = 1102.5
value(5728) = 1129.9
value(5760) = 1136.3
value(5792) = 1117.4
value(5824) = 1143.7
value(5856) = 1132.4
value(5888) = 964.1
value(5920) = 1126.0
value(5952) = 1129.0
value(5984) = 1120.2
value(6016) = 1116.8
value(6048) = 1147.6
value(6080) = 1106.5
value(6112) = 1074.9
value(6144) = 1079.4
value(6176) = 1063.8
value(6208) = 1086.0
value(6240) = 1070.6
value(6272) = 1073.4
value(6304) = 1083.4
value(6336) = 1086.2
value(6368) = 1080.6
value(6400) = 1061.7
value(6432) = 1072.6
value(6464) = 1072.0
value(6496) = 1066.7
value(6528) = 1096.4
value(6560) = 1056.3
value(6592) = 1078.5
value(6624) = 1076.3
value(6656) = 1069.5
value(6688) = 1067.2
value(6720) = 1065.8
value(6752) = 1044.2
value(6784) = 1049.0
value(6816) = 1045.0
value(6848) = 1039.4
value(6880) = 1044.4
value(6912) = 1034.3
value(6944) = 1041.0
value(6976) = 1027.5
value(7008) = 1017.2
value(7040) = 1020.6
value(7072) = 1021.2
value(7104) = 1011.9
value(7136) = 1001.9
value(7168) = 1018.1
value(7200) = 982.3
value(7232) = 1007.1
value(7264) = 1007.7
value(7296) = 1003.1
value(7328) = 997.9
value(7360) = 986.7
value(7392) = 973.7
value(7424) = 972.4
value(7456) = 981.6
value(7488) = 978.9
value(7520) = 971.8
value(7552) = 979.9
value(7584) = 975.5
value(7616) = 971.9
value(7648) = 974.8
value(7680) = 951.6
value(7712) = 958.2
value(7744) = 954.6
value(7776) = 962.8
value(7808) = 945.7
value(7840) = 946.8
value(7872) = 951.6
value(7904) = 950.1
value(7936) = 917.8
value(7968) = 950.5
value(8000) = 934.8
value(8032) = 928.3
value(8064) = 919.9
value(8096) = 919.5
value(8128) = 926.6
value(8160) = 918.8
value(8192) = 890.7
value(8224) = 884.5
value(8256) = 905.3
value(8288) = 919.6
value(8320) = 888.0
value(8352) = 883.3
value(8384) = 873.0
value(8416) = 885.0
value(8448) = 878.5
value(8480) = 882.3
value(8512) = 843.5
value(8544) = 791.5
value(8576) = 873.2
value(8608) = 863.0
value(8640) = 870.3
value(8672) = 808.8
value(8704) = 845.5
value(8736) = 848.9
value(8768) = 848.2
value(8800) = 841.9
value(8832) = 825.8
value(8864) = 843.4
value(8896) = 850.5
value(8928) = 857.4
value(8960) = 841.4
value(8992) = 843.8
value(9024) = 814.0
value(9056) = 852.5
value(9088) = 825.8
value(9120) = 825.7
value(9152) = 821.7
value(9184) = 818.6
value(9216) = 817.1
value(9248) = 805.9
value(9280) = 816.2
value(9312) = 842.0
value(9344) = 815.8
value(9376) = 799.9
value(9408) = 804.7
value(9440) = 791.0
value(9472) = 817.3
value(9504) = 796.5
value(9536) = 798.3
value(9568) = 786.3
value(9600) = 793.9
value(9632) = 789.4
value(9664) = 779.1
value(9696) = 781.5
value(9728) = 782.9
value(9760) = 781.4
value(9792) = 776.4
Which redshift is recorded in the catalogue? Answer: 0.00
